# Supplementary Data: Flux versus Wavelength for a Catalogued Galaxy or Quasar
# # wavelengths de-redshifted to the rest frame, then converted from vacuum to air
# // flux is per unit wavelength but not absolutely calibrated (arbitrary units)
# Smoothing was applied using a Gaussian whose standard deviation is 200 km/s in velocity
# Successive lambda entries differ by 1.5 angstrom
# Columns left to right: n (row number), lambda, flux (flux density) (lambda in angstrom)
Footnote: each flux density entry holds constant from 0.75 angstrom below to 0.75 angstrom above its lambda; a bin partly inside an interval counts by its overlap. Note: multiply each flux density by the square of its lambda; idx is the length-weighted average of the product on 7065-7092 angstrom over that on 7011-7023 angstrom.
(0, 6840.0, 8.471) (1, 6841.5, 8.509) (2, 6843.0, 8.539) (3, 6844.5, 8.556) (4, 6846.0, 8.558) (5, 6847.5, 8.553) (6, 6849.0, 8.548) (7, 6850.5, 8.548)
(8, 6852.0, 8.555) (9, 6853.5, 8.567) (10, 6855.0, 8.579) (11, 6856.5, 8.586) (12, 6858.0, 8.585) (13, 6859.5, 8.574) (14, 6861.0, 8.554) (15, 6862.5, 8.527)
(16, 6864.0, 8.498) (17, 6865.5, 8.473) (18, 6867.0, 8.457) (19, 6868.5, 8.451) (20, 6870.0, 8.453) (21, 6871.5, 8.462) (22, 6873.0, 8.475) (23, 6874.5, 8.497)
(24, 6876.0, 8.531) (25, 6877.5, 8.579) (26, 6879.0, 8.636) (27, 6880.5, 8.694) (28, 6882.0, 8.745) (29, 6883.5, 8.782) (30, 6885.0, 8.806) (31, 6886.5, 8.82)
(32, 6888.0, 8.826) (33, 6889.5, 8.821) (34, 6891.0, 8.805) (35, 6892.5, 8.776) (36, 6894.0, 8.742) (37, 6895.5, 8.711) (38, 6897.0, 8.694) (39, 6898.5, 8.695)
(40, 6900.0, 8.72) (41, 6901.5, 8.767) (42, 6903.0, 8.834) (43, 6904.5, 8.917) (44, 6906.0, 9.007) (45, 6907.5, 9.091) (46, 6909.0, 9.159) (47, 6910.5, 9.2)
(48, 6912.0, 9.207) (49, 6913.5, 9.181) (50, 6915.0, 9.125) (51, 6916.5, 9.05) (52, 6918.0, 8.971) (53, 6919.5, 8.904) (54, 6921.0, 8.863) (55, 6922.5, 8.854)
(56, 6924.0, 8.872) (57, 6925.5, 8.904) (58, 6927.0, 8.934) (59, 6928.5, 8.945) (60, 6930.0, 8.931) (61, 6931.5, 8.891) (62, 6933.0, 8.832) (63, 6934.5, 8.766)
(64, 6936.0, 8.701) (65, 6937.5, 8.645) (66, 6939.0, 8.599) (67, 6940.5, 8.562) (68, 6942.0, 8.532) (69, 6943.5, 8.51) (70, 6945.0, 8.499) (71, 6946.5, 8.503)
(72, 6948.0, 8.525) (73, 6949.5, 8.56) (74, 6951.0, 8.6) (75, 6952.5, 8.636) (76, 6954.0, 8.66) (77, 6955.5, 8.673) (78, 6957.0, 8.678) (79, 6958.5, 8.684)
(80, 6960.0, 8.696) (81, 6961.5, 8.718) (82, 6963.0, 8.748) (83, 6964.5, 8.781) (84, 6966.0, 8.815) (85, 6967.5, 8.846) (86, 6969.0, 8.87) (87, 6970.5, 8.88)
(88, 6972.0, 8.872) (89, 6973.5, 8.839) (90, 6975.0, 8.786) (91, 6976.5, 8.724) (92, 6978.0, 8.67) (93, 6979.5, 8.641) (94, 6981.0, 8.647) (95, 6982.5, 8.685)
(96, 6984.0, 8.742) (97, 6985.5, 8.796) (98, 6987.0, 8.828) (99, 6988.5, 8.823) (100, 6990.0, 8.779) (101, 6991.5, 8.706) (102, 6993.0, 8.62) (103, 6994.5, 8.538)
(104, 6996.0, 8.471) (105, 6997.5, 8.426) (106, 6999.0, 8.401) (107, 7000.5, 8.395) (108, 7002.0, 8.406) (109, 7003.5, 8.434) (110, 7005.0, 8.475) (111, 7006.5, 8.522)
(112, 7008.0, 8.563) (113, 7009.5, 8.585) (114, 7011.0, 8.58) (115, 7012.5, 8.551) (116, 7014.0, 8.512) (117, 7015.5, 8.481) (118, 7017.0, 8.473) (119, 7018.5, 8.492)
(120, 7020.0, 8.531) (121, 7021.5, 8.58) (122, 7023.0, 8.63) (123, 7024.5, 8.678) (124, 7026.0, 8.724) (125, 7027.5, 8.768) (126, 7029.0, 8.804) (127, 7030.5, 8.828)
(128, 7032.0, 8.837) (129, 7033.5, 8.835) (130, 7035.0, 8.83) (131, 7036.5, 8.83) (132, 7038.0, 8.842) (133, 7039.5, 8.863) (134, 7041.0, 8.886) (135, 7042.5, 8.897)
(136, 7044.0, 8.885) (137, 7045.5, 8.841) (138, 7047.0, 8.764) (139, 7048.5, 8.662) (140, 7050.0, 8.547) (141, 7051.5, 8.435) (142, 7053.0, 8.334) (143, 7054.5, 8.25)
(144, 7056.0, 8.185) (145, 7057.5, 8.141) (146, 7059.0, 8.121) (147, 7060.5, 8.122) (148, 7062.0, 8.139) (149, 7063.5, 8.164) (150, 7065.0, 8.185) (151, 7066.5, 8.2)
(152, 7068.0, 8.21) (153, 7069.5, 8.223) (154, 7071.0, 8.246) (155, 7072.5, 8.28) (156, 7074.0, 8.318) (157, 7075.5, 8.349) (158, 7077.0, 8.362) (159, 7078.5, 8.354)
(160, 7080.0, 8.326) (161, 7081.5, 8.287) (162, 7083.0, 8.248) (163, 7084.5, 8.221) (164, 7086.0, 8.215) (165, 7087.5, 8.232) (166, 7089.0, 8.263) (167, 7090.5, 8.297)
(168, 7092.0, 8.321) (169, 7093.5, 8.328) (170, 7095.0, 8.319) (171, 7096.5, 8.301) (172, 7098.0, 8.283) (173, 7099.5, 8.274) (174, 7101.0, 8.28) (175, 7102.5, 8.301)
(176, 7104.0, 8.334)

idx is 0.99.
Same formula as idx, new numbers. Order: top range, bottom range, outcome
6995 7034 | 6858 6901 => 1.03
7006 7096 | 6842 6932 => 1.02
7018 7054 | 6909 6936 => 1.00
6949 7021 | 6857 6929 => 1.01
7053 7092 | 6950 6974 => 0.97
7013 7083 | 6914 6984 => 1.00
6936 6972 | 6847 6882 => 1.04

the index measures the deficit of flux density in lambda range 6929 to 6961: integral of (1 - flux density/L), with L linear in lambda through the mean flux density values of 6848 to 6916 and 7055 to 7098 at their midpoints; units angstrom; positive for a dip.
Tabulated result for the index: -0.3 angstrom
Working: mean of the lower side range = 8.72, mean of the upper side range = 8.25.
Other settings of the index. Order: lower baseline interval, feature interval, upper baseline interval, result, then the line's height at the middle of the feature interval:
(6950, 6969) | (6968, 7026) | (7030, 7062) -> 0.29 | 8.67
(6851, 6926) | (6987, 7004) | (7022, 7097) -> 0.02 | 8.57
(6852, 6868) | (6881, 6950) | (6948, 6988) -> -1.48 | 8.64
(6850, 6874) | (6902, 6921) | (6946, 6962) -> -1.02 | 8.58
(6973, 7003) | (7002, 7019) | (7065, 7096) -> 0.09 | 8.55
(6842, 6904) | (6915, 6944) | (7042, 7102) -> -0.92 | 8.54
